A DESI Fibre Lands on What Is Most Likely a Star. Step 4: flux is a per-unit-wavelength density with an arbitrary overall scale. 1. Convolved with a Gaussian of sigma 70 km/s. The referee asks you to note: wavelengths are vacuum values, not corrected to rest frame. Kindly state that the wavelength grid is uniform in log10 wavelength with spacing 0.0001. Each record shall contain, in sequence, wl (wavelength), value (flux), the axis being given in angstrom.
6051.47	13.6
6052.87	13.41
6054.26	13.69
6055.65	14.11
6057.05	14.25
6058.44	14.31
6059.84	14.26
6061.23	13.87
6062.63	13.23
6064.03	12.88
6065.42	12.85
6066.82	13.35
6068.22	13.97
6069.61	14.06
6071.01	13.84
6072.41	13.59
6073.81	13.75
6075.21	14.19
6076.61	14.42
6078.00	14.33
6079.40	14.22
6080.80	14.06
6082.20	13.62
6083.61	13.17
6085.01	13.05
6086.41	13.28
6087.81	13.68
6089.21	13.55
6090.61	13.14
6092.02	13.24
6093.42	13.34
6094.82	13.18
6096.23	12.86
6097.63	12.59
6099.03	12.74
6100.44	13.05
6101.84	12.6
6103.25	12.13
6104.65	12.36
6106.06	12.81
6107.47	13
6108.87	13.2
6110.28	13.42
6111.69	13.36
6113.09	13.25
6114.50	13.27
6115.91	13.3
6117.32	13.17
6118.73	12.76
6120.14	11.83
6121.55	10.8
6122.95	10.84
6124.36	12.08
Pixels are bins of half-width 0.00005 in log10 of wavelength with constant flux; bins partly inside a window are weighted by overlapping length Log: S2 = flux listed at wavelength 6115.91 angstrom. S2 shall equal 13.3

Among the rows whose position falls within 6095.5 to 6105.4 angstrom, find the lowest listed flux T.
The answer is 12.13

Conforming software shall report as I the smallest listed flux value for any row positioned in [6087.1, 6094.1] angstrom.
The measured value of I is 13.14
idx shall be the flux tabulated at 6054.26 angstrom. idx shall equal 13.69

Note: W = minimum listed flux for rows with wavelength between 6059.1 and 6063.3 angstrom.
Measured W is 13.23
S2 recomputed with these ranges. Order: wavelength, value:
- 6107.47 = 13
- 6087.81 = 13.68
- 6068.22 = 13.97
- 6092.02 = 13.24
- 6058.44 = 14.31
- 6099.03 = 12.74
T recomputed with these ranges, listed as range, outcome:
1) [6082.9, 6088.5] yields 13.05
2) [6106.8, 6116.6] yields 13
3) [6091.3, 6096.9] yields 12.86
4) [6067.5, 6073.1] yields 13.59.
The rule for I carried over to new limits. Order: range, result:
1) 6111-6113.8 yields 13.25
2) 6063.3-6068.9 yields 12.85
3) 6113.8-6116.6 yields 13.27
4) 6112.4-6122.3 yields 10.8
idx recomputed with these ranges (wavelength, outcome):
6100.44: 13.05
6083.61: 13.17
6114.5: 13.27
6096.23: 12.86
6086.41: 13.28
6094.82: 13.18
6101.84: 12.6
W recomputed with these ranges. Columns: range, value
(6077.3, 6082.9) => 13.62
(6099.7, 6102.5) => 12.6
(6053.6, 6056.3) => 13.69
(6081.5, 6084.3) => 13.17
